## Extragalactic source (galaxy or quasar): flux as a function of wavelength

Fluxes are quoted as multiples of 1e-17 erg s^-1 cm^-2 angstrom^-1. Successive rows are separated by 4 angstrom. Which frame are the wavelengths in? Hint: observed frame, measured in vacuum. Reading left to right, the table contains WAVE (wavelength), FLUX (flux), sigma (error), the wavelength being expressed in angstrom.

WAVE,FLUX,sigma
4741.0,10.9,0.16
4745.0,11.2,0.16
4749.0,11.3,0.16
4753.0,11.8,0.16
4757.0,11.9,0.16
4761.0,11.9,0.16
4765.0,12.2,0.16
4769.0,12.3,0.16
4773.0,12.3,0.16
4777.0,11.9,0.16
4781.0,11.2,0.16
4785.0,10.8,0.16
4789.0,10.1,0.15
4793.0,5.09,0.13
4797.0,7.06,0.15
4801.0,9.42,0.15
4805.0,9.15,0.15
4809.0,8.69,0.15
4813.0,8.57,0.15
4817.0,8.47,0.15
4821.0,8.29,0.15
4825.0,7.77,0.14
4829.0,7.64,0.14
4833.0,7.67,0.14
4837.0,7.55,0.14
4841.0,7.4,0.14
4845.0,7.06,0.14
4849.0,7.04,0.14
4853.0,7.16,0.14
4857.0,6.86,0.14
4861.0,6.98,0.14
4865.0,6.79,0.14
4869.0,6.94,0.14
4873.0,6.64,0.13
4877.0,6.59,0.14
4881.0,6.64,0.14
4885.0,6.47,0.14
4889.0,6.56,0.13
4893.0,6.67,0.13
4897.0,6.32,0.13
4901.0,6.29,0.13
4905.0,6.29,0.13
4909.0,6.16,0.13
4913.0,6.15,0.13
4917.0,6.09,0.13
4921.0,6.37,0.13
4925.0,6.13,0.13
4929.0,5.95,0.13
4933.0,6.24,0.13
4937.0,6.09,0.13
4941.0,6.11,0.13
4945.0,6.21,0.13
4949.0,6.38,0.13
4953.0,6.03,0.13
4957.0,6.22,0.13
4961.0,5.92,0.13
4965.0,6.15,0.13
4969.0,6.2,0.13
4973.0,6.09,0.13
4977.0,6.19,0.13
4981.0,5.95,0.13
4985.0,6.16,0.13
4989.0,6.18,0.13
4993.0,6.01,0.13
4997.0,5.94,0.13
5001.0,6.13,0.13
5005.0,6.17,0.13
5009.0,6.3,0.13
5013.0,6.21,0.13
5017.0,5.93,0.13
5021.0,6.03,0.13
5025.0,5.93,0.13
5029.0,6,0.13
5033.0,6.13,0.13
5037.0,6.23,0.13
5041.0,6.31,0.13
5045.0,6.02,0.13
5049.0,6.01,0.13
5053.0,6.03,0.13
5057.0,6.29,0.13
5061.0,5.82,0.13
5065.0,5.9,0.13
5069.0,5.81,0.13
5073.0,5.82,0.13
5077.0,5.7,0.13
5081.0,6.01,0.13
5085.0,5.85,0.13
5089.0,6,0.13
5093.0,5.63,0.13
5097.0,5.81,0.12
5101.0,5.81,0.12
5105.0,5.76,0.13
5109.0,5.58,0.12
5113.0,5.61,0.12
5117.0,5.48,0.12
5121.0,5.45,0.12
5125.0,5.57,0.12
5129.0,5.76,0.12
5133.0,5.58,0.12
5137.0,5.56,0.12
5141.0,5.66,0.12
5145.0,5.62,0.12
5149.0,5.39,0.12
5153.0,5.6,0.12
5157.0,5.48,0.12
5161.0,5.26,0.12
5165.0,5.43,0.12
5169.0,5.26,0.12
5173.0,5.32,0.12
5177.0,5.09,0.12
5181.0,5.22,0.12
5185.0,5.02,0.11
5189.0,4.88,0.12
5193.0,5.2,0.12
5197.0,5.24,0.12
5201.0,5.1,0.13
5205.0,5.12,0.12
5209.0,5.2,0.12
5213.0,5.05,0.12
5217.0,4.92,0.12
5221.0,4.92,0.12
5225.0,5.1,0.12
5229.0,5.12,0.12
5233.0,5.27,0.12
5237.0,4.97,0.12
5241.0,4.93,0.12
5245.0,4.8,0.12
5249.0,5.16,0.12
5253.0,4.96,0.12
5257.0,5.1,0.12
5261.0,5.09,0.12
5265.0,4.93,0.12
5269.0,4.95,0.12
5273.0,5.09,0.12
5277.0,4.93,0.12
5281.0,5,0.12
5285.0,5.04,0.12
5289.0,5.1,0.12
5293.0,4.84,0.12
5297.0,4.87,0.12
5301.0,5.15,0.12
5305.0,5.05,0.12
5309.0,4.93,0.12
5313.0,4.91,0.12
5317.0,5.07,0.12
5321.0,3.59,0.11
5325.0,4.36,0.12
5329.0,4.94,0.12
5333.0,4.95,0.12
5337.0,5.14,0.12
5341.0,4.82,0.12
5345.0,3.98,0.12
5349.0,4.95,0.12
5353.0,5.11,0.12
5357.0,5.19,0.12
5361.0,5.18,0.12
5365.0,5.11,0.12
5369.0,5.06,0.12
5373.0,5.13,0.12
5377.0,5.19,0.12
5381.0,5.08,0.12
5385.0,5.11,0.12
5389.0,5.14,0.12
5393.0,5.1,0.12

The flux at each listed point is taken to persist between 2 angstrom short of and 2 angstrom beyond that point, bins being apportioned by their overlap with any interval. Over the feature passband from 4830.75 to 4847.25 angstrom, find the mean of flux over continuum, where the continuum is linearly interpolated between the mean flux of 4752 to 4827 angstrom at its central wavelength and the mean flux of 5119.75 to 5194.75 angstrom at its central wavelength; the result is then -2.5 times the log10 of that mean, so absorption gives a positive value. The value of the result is 0.25 mag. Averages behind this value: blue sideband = 9.92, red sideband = 5.39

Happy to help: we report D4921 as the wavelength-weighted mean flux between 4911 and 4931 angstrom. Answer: 6.14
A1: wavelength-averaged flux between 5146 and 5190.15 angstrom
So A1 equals 5.28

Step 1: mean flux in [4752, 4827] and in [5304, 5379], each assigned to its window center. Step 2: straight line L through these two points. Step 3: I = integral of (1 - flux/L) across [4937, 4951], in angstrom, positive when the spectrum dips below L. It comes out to 3.8 angstrom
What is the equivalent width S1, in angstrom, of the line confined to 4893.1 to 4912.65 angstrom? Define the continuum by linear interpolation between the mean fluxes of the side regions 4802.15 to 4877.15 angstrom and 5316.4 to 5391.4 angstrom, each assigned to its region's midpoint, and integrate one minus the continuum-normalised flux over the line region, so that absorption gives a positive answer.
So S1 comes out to 2.6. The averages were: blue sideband 7.58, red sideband 4.9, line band 6.29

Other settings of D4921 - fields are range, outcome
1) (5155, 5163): 5.37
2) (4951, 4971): 6.1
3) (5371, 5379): 5.16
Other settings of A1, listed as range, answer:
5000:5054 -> 6.1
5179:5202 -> 5.11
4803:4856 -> 7.86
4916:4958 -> 6.17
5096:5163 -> 5.58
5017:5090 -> 5.99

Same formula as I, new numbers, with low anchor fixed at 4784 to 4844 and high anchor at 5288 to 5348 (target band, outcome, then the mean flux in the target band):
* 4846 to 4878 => 3.9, 6.89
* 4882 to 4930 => 8.0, 6.3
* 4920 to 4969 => 7.7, 6.15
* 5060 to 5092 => 2.8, 5.86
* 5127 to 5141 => 0.9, 5.64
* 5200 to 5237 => 2.5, 5.08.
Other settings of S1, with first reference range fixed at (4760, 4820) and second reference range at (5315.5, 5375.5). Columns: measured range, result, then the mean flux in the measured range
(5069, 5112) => 8.2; 5.79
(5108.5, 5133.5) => 4.7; 5.58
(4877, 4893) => 4.3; 6.57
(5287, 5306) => 1.0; 5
